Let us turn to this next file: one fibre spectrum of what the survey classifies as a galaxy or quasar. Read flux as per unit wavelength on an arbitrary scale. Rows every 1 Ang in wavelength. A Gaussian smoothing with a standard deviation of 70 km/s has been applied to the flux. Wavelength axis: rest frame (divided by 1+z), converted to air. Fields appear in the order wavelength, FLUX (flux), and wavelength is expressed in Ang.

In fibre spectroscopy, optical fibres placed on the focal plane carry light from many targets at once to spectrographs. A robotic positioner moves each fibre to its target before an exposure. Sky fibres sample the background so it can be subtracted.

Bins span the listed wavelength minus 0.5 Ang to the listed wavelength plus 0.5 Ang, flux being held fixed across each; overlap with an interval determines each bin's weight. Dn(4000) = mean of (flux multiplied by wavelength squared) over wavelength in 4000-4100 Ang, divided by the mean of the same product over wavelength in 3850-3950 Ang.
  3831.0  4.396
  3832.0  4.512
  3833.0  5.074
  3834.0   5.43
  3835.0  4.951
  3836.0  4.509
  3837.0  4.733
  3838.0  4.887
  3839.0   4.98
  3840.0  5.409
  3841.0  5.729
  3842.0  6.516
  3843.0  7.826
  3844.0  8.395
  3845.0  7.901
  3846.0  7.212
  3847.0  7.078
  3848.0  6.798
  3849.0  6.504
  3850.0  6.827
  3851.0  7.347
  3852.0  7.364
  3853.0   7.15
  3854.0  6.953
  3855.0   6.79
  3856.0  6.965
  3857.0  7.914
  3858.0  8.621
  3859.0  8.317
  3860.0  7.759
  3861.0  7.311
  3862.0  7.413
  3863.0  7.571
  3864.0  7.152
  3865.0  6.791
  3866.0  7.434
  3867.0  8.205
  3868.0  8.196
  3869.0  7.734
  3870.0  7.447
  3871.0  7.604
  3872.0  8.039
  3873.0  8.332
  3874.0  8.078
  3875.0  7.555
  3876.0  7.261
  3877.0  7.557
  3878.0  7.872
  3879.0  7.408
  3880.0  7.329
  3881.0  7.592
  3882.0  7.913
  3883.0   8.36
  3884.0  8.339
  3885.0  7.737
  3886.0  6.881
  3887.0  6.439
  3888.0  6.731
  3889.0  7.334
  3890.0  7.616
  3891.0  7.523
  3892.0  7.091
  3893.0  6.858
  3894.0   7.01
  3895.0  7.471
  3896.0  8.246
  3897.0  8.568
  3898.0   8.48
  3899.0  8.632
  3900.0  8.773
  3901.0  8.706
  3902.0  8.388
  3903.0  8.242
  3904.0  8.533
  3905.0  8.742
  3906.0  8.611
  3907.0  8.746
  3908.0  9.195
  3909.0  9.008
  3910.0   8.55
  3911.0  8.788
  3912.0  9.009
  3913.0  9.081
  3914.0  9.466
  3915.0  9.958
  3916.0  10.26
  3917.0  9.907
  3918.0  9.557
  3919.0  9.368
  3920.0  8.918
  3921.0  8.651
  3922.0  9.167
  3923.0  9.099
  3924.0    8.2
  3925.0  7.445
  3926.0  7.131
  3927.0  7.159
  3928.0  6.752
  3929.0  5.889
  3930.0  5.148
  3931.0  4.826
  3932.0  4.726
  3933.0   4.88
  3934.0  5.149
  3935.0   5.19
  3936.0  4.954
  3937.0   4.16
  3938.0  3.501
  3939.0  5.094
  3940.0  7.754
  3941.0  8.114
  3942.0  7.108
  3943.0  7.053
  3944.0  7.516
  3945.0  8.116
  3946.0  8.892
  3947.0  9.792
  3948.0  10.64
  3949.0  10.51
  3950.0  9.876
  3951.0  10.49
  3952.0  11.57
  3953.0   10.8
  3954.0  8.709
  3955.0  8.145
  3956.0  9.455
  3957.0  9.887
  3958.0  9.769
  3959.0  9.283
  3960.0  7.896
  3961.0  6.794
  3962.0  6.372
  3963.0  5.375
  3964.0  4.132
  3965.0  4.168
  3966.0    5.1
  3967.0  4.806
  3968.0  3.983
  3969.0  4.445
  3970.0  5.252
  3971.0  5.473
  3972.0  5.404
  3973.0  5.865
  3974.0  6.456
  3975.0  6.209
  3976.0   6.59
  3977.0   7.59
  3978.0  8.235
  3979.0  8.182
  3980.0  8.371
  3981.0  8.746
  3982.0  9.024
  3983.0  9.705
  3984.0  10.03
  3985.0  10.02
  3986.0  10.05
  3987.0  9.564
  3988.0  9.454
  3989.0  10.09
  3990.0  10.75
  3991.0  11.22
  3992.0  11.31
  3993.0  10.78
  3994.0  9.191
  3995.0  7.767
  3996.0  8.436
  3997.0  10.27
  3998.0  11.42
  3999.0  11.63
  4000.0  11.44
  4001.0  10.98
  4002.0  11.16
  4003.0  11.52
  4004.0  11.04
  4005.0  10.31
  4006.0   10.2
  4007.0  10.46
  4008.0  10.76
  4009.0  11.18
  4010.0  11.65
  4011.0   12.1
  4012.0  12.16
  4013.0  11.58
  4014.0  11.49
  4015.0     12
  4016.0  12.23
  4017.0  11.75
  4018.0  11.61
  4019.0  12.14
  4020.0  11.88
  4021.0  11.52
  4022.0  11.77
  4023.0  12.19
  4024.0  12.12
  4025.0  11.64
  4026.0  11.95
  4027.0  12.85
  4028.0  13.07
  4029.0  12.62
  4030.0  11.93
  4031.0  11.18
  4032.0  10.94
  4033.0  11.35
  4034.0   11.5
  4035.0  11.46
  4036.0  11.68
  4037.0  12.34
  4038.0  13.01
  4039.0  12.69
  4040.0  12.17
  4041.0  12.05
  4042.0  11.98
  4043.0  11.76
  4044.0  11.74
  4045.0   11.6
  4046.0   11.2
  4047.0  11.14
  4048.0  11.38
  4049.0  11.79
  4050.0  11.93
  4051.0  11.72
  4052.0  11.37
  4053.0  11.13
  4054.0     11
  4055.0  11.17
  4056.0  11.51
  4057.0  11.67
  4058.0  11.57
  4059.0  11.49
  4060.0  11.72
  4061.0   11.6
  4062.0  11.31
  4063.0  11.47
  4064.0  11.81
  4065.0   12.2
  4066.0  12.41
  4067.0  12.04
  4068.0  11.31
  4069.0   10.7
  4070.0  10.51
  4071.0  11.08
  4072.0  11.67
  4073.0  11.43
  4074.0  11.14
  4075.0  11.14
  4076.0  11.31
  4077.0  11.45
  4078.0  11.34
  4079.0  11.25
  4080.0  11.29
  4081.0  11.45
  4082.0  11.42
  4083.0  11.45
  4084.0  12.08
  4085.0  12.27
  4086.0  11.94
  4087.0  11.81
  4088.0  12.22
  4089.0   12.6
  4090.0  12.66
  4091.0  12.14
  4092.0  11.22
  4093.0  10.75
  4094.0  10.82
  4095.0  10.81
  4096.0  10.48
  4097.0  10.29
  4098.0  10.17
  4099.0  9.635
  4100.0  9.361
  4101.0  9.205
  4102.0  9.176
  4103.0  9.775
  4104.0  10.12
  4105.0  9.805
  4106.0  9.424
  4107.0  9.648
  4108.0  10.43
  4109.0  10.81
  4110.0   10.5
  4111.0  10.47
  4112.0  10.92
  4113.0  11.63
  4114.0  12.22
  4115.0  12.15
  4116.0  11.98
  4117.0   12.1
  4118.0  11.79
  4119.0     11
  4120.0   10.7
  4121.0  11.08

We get 1.61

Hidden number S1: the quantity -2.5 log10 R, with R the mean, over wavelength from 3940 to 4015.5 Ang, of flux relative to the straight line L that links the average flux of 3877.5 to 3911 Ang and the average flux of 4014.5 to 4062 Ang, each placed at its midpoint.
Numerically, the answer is 0.14 mag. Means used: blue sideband 7.98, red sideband 11.8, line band 8.95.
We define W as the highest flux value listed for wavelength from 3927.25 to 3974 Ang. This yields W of 11.57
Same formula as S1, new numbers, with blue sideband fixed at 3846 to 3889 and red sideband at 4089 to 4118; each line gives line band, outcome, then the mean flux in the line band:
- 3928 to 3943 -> 0.45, 5.56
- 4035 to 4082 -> -0.15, 11.6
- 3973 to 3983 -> 0.17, 7.72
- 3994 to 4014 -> -0.16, 10.8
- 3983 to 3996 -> -0.09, 9.95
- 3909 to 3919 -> -0.16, 9.38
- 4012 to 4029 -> -0.25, 12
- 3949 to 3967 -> 0.08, 8.08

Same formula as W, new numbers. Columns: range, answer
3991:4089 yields 13.07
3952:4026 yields 12.23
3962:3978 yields 8.235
